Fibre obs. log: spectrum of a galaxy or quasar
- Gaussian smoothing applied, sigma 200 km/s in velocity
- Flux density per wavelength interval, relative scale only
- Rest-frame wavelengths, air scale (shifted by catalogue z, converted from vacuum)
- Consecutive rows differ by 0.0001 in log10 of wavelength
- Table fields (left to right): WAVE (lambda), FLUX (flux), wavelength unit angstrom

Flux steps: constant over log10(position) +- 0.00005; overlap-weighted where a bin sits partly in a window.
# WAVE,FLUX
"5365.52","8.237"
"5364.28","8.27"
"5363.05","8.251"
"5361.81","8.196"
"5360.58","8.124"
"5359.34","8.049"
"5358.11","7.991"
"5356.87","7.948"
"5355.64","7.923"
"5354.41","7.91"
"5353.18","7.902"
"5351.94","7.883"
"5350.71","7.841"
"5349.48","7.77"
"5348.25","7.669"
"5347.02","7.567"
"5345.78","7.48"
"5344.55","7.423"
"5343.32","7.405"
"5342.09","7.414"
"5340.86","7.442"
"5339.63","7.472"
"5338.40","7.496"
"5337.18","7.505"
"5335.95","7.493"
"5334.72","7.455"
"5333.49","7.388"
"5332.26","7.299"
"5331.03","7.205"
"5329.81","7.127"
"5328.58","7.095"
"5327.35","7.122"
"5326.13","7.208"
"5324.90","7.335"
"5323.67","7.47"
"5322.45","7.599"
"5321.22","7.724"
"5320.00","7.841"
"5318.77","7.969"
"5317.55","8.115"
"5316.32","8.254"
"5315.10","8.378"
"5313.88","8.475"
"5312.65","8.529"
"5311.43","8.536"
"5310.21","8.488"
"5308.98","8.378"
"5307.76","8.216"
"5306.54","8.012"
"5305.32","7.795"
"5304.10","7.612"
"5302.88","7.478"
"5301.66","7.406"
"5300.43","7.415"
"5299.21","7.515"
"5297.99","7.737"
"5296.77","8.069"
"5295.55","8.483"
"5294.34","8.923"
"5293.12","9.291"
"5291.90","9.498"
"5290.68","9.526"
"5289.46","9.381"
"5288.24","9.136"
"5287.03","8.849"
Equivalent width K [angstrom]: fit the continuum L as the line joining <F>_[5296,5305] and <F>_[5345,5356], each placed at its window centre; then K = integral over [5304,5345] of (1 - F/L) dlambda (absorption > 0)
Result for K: -0.2 angstrom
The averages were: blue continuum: 7.62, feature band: 7.72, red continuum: 7.76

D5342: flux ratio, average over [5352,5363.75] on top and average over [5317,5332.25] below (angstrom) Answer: 1.07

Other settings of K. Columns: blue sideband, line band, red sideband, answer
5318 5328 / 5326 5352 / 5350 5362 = 1.0 angstrom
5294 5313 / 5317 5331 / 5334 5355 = 0.6 angstrom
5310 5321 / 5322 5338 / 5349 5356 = 1.5 angstrom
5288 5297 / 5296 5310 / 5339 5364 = 1.6 angstrom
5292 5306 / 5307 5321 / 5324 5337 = -1.1 angstrom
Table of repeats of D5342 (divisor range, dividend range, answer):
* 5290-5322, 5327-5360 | 0.92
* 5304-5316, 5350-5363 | 0.97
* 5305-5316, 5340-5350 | 0.90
